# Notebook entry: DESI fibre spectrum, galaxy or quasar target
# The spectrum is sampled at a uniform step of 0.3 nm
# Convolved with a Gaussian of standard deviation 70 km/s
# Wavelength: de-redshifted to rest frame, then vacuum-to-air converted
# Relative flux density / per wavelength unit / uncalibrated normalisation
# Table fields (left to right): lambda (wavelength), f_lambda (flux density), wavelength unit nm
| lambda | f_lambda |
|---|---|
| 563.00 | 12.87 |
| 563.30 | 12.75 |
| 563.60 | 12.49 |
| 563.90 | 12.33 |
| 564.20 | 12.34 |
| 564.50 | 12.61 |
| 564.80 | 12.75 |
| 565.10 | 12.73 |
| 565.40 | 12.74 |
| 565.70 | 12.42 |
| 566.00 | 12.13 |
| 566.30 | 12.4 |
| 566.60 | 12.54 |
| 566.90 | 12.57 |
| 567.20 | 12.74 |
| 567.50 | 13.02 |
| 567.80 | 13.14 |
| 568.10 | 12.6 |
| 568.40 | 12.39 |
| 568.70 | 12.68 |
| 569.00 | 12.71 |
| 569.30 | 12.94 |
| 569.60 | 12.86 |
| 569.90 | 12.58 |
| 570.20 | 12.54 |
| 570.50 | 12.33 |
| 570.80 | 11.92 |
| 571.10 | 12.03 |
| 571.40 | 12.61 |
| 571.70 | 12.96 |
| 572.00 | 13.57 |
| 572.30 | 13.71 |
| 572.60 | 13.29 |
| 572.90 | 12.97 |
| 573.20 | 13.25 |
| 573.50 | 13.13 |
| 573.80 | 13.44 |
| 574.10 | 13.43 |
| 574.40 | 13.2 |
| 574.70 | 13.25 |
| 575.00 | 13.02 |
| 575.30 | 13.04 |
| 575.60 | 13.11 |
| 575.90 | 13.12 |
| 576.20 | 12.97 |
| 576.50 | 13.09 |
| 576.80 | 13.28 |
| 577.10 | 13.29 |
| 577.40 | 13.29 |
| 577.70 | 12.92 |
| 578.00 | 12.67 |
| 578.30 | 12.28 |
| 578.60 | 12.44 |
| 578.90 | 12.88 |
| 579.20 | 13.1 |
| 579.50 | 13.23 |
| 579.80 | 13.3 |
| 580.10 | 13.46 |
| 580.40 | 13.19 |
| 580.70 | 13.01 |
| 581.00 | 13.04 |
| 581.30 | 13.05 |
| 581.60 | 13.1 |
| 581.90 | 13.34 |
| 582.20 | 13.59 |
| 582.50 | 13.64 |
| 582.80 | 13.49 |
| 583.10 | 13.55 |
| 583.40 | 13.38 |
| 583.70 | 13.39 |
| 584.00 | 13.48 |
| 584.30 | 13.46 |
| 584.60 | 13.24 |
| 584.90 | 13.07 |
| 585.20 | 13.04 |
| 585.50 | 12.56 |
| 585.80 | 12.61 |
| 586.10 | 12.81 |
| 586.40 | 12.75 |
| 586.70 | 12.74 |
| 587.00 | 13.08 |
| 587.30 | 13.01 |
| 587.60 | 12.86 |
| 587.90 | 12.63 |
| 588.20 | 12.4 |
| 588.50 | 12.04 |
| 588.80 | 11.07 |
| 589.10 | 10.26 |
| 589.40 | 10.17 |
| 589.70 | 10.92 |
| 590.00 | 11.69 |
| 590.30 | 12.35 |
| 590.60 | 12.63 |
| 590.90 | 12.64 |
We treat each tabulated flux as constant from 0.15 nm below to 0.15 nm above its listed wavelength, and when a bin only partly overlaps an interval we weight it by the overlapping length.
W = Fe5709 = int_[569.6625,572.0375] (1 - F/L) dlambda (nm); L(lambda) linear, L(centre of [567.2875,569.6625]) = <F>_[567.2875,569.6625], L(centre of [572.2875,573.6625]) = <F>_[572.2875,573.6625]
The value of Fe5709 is 0.09 nm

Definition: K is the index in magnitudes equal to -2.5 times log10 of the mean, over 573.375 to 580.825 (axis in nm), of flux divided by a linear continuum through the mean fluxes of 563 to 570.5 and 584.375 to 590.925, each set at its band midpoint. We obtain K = -0.05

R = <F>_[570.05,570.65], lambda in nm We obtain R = 12.4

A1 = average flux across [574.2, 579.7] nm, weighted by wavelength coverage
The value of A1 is 13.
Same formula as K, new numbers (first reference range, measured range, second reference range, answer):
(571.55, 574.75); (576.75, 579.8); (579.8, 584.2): 0.03 mag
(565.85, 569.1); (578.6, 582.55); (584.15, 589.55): -0.06 mag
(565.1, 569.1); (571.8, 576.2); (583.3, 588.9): -0.05 mag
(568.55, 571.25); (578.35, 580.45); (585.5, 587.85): -0.03 mag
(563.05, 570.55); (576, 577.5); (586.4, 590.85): -0.07 mag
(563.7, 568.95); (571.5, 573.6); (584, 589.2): -0.05 mag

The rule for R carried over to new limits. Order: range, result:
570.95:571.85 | 12.5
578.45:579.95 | 13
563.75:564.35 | 12.3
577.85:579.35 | 12.7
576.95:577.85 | 13.2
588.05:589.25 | 11.4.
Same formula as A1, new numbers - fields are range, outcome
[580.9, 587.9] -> 13.1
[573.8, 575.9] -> 13.2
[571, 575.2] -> 13.1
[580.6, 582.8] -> 13.3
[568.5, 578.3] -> 13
